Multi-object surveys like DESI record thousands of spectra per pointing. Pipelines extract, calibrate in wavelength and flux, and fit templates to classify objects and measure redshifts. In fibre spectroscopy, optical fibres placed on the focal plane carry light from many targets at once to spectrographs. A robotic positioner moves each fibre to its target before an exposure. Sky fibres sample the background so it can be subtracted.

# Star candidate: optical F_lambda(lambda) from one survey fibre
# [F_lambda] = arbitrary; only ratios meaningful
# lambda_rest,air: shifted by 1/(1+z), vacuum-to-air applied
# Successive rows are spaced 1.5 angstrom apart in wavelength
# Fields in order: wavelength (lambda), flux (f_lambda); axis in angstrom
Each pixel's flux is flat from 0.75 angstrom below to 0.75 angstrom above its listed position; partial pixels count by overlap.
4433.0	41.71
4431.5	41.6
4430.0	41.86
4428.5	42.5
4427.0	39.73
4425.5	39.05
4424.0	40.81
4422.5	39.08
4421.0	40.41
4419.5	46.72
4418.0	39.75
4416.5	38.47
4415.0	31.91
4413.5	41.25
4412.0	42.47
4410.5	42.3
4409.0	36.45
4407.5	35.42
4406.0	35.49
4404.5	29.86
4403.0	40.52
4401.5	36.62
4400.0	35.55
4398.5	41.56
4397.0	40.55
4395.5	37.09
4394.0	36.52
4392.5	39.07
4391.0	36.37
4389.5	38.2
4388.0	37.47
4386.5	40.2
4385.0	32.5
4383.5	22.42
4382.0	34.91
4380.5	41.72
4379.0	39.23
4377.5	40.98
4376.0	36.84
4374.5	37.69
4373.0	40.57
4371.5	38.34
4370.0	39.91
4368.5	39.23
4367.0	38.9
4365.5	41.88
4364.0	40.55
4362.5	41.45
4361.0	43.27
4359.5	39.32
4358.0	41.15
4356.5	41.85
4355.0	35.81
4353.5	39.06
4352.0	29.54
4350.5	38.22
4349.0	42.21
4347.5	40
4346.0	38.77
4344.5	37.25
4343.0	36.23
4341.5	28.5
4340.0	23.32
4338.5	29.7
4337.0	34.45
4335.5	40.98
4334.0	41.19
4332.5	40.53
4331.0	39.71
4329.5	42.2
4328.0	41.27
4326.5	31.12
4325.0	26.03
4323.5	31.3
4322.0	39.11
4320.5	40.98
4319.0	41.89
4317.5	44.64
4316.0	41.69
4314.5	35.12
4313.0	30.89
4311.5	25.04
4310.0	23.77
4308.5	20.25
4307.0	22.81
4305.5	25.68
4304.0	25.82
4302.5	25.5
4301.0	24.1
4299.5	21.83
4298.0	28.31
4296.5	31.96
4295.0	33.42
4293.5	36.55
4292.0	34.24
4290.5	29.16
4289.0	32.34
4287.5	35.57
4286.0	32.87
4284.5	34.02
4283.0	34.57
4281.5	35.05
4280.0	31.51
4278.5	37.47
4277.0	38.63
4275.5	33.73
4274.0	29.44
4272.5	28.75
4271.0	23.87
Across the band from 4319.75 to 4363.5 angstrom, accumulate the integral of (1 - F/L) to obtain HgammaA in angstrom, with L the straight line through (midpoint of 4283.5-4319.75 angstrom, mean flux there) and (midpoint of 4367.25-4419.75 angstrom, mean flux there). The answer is -4.2 angstrom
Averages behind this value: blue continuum 30.8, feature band 37.1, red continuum 37.8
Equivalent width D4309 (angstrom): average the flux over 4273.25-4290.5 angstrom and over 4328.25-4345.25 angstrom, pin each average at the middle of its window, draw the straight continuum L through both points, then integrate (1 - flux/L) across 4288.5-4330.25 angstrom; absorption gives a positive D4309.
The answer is 3.9 angstrom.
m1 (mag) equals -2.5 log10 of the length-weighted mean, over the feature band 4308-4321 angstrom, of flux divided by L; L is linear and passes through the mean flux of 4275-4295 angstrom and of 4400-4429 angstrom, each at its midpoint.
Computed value 0.04 mag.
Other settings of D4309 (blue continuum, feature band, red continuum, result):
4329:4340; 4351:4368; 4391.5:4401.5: -0.8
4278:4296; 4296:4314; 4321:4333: 4.9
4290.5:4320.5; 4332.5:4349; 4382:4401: -1.4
